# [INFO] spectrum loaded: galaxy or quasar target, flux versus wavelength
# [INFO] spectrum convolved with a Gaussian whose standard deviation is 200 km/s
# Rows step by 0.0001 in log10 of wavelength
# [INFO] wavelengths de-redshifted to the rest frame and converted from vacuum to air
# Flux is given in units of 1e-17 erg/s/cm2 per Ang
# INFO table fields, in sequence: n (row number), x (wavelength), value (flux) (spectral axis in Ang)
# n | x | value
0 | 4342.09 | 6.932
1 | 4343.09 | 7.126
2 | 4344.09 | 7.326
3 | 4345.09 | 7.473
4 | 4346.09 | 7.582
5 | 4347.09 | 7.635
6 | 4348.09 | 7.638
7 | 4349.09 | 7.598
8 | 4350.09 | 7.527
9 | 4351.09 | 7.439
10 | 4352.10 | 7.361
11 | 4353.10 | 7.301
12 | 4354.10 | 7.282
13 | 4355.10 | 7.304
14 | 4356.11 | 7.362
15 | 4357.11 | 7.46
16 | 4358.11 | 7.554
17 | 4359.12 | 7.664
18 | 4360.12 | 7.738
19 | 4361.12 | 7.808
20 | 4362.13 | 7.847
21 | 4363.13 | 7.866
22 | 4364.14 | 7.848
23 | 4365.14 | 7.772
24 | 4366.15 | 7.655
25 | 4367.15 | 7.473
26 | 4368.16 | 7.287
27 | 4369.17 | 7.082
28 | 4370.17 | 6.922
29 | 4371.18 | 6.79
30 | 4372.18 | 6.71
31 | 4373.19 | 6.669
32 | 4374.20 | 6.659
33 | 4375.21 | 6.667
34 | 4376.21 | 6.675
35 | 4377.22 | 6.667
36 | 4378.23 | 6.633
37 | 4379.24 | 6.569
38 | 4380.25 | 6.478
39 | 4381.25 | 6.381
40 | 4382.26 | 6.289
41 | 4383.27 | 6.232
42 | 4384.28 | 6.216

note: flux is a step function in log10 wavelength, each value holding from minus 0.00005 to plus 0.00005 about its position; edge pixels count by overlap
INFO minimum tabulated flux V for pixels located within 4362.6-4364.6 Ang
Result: 7.848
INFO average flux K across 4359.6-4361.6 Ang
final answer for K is 7.8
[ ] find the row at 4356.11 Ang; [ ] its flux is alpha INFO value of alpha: 7.362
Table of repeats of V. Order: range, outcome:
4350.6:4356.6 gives 7.282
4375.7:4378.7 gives 6.633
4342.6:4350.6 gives 7.126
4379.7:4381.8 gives 6.381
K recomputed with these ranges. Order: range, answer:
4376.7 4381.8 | 6.54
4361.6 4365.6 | 7.83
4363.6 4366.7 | 7.76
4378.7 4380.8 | 6.54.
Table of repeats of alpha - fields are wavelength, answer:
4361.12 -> 7.808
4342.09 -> 6.932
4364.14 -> 7.848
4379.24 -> 6.569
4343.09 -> 7.126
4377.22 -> 6.667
